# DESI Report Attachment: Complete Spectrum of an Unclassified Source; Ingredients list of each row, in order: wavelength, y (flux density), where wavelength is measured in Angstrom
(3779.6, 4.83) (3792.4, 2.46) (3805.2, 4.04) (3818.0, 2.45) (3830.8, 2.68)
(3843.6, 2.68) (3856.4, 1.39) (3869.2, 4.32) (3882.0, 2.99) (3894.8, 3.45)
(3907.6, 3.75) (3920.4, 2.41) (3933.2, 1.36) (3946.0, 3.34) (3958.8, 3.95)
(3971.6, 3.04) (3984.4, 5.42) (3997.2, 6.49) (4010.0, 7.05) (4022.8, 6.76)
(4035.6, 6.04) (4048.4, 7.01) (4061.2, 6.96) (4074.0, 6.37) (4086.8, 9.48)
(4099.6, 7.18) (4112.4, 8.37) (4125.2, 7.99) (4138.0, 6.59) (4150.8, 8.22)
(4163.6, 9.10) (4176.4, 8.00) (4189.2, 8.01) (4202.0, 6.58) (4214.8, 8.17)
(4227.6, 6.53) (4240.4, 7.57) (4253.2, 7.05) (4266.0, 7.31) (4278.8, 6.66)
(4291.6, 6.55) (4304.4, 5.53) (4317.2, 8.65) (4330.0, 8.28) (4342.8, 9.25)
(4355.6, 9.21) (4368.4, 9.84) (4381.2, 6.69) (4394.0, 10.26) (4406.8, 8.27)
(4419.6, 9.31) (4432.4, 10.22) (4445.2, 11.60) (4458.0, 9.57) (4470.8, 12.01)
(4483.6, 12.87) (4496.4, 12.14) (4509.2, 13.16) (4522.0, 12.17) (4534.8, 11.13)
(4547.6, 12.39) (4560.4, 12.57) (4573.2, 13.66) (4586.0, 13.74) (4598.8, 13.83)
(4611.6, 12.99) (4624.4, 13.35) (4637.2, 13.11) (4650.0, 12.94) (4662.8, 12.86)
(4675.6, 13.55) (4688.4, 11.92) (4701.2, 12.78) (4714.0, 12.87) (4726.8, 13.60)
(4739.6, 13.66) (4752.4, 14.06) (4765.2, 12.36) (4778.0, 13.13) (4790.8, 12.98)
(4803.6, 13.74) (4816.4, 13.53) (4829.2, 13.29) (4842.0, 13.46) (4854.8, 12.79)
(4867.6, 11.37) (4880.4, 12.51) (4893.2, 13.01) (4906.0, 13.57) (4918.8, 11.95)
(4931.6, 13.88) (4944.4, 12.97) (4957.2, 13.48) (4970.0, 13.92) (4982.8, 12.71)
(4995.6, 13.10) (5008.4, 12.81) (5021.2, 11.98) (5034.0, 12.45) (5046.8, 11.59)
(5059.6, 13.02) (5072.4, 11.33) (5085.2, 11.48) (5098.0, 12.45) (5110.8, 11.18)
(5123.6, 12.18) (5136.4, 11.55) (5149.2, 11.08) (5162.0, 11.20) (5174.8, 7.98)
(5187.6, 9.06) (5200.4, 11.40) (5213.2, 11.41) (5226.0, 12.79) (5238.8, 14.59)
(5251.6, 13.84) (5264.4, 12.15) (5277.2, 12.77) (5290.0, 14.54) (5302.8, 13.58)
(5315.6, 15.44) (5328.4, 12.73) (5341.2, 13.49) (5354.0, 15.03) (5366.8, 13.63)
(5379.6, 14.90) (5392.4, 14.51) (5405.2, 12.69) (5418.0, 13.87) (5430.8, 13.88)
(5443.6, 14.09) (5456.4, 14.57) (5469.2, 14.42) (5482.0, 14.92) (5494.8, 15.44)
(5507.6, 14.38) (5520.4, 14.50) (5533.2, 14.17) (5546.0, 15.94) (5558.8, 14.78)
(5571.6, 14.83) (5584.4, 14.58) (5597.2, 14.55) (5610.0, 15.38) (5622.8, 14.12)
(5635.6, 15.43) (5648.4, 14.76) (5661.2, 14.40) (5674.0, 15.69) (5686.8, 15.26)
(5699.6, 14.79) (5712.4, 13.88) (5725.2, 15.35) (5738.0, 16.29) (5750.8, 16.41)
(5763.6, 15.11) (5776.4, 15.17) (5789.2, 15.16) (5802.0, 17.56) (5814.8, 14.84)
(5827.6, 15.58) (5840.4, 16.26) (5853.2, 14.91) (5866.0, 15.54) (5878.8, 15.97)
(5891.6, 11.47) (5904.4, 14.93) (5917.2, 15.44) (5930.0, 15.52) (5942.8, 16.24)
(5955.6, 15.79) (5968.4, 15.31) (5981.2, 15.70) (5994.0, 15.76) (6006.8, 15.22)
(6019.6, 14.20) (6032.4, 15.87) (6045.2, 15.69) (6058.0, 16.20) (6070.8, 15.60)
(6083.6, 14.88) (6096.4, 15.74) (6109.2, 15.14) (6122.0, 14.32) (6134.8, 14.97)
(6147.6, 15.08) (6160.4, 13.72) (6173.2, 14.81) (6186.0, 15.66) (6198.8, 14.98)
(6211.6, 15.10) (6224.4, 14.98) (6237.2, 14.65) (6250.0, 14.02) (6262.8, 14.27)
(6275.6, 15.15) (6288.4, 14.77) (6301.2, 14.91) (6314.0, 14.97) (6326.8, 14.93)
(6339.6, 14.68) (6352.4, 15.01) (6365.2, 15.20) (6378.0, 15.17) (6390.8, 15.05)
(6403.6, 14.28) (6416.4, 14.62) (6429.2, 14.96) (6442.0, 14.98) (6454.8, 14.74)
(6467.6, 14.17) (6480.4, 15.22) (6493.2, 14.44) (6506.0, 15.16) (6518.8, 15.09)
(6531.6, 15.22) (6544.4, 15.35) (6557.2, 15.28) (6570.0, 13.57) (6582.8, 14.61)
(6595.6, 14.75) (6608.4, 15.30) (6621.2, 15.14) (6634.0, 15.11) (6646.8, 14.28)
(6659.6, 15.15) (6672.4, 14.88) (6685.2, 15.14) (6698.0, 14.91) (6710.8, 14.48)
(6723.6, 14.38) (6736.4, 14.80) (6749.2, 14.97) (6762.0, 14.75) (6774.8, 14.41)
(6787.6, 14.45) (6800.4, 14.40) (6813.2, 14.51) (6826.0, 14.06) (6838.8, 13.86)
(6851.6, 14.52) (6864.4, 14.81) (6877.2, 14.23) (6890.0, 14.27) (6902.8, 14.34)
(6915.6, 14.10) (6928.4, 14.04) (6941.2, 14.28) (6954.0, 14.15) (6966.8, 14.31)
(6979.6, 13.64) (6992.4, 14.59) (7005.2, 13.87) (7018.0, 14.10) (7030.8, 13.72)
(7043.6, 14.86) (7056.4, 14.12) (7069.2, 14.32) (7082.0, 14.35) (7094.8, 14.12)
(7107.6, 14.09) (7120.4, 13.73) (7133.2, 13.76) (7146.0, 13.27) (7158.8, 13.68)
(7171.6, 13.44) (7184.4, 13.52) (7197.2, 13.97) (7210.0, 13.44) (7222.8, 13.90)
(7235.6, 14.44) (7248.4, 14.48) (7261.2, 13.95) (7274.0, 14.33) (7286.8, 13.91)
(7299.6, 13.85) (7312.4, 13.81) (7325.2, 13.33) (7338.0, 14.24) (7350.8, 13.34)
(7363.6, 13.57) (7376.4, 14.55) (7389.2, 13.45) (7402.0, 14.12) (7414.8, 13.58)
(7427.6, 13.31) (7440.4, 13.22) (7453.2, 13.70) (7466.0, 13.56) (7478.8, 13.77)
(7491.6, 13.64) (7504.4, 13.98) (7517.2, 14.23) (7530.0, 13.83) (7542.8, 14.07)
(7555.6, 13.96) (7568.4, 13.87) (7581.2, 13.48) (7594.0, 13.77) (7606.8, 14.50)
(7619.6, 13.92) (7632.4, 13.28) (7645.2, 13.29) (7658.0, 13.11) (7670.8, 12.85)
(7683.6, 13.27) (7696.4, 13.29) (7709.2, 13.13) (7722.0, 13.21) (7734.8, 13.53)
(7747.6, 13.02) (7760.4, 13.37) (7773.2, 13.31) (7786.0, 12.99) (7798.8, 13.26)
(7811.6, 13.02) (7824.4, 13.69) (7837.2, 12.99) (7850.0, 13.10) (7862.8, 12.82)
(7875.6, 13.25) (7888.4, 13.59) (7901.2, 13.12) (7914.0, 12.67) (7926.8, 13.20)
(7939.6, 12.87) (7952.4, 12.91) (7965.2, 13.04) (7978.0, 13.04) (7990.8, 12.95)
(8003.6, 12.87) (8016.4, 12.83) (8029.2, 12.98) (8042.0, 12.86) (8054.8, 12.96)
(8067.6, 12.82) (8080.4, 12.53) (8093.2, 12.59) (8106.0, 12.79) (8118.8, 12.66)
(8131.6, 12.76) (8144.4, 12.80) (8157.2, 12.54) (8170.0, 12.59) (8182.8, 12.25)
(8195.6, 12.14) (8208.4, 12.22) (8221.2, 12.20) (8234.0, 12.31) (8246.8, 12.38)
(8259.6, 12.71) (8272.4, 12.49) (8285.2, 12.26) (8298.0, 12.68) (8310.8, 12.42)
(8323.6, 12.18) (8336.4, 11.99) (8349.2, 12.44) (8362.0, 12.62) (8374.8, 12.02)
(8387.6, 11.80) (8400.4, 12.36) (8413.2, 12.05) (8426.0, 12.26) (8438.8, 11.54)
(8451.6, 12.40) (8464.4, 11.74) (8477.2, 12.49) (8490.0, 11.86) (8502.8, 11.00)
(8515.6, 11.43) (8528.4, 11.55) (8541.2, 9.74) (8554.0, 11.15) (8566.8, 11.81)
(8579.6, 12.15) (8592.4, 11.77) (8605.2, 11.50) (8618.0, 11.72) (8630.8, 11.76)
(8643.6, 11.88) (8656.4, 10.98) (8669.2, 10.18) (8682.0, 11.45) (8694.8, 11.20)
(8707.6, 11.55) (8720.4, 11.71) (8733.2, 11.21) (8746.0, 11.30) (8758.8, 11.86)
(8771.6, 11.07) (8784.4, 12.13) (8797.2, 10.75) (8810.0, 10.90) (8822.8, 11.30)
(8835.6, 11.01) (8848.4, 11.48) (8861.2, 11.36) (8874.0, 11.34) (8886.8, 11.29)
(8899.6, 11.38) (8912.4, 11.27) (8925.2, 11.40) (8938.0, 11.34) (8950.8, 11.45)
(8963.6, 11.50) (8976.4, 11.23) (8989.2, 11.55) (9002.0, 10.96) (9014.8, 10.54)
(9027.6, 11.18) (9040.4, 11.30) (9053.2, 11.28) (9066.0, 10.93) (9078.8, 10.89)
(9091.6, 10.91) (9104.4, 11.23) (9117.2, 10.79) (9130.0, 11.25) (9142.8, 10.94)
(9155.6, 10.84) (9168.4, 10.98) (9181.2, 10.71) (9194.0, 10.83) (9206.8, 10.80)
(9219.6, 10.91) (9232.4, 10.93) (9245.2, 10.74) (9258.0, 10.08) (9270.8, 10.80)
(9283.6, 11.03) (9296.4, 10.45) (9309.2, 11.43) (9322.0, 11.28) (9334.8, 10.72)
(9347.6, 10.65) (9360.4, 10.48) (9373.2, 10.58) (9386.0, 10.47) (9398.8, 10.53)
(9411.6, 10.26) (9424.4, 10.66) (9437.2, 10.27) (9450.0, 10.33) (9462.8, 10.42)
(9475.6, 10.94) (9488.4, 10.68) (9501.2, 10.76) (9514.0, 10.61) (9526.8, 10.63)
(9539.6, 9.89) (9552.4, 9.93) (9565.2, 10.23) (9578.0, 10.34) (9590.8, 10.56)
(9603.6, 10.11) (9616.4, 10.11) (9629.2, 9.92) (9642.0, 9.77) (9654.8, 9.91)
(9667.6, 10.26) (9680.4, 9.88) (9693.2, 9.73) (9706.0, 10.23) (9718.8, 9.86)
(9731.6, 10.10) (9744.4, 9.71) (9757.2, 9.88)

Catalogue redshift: 0.000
